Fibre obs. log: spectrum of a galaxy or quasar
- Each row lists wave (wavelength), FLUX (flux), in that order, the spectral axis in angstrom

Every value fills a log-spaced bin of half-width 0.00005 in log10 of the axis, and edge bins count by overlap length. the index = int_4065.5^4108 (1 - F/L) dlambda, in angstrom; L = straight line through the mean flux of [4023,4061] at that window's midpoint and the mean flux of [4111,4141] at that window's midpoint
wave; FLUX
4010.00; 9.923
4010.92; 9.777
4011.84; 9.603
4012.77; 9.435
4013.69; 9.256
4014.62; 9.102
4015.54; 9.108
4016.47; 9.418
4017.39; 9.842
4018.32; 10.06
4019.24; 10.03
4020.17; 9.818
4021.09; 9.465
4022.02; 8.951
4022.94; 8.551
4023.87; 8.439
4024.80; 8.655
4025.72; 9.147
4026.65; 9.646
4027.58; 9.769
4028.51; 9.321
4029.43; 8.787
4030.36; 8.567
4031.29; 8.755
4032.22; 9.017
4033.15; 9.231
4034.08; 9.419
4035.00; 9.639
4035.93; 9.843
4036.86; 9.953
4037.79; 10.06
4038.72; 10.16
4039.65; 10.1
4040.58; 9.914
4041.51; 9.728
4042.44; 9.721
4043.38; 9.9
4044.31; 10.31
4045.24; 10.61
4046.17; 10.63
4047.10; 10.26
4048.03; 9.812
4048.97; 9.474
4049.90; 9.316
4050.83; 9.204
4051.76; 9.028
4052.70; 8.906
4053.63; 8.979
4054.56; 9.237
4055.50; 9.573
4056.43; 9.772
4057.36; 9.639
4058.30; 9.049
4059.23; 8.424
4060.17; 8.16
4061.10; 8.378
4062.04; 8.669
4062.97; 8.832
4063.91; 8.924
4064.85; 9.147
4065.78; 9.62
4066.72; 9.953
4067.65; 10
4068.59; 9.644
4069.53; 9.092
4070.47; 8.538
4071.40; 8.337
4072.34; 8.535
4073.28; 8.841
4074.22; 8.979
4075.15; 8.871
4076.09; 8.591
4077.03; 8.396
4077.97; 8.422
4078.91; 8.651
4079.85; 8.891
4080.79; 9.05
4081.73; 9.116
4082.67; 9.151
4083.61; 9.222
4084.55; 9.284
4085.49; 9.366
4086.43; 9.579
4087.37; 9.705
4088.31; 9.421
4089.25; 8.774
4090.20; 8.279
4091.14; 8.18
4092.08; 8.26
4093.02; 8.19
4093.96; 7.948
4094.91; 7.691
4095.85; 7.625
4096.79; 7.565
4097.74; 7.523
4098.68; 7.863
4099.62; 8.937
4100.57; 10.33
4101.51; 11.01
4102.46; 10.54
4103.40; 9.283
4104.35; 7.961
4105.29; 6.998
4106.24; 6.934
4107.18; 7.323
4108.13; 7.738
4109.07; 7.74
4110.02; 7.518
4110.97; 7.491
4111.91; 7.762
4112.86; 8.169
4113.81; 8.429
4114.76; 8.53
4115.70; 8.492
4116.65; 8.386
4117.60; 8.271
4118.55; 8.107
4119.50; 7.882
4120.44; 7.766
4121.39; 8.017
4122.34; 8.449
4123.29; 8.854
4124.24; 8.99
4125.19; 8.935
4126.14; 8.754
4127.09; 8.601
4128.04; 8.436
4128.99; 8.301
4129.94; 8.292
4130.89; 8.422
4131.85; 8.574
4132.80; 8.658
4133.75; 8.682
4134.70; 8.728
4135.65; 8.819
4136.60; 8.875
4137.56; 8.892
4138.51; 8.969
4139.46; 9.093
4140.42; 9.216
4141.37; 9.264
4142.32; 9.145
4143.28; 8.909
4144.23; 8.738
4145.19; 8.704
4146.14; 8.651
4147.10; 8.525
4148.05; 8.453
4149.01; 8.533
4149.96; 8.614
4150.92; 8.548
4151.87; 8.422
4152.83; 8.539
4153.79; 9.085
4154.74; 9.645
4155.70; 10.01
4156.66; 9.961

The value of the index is 0.9 angstrom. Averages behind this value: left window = 9.43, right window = 8.52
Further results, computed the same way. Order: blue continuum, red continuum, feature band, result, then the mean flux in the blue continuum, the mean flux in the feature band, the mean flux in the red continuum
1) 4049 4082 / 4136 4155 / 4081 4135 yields 2.6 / 9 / 8.48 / 8.83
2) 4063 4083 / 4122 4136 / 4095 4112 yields 1.1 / 8.98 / 8.23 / 8.63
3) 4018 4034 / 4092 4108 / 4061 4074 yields -0.5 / 9.19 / 9.05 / 8.34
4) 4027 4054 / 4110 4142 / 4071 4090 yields 0.3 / 9.6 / 8.95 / 8.51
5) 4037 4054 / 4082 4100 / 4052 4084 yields 0.7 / 9.79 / 8.99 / 8.56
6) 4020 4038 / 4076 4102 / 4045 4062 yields -0.5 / 9.23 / 9.32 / 8.75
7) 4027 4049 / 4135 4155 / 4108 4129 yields 1.8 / 9.71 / 8.25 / 8.83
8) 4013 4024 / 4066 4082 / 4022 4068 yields -1.1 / 9.37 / 9.39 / 8.94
